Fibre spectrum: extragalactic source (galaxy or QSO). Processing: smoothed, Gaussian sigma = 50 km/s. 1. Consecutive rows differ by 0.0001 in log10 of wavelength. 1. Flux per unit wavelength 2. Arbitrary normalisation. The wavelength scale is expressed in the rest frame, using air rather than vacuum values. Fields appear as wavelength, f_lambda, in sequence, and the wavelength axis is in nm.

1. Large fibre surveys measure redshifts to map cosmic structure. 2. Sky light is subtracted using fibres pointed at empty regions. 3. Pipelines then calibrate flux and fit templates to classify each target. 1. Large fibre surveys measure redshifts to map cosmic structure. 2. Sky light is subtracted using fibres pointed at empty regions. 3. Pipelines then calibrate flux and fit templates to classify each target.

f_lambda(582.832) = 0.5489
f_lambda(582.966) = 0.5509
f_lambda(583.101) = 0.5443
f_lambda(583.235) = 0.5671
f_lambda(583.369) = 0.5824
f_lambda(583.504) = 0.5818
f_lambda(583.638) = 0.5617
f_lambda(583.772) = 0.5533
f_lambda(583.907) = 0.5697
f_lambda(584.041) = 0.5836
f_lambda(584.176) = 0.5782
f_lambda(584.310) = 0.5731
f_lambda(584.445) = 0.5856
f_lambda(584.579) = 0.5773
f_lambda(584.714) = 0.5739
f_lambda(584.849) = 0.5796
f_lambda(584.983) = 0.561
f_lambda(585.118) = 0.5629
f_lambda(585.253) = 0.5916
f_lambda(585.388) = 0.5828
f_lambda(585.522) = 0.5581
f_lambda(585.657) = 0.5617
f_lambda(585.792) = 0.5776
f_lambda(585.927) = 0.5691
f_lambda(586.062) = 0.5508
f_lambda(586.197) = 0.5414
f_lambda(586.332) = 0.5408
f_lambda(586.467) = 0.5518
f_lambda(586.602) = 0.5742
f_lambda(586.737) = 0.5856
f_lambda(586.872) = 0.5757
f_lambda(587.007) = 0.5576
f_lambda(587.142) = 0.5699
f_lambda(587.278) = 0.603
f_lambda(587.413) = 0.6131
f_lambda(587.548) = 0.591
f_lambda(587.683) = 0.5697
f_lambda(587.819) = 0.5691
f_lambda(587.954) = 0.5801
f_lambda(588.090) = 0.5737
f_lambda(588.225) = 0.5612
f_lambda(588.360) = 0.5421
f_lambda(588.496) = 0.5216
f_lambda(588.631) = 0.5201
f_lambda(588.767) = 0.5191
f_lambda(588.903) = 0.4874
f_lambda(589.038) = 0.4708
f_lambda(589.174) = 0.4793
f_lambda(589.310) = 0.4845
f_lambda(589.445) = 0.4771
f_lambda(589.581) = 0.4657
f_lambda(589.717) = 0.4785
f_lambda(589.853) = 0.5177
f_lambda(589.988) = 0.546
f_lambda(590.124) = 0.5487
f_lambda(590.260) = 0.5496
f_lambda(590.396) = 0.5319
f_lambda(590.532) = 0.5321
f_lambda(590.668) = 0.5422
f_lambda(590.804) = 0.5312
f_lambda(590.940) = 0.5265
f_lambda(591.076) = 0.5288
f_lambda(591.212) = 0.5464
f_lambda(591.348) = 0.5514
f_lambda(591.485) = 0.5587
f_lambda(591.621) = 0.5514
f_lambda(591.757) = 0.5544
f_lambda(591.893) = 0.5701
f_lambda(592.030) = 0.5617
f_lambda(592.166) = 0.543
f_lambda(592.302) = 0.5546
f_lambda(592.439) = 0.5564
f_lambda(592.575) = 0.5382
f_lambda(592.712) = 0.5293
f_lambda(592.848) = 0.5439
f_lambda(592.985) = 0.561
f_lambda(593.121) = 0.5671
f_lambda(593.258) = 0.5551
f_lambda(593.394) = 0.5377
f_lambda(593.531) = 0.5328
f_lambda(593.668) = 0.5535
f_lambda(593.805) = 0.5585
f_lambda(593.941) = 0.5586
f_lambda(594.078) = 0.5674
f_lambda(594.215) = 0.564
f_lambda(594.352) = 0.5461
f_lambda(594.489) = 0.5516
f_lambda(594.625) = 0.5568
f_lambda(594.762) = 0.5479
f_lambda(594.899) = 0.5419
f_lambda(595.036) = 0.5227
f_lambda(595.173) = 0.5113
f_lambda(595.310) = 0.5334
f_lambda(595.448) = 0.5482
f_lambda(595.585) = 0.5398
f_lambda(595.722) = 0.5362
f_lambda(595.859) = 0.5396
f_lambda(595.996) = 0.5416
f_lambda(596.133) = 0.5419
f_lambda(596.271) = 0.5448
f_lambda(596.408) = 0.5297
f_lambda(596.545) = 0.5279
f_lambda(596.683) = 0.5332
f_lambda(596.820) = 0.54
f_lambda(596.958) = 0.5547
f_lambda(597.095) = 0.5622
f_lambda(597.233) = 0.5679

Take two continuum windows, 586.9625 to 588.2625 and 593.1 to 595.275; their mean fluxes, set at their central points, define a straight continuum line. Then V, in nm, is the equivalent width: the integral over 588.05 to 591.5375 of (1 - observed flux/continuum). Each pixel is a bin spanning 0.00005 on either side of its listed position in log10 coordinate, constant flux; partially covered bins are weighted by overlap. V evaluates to 0.29 nm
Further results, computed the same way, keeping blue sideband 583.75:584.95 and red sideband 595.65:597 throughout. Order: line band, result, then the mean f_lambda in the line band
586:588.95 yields 0.03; 0.559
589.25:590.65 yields 0.11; 0.515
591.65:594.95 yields -0.03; 0.552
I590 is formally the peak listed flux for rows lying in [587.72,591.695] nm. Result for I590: 0.5801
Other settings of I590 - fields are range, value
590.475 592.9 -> 0.5701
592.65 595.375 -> 0.5674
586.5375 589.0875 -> 0.6131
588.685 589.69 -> 0.5191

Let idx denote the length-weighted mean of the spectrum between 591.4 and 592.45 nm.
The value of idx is 0.556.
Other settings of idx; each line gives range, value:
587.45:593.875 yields 0.538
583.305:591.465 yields 0.551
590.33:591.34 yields 0.535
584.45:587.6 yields 0.572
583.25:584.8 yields 0.574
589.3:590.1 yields 0.499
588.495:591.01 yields 0.512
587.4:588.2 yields 0.58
